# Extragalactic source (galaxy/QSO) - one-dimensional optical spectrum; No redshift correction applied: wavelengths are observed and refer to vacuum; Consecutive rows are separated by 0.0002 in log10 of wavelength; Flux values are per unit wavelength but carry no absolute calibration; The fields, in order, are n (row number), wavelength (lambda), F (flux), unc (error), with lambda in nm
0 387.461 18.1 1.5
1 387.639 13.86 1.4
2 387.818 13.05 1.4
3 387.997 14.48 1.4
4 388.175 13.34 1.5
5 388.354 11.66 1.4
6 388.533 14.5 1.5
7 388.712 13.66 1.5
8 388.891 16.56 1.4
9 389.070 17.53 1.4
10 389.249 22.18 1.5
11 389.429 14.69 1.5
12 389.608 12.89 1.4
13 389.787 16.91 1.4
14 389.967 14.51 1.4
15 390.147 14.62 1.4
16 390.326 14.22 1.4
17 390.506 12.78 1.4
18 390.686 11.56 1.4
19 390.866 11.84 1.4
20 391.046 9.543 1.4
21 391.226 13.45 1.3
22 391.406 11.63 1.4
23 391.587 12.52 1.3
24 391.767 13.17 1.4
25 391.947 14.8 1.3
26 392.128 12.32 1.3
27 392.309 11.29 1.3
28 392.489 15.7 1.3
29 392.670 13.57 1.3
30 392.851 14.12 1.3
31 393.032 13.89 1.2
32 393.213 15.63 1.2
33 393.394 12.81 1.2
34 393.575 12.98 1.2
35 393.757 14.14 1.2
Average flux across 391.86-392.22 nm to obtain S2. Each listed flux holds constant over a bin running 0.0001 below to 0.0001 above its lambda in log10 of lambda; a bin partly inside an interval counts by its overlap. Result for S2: 13.5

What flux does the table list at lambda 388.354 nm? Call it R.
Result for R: 11.66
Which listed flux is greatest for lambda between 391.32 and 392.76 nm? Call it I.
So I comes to 15.7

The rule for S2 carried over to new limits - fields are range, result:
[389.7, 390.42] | 15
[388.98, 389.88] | 16.8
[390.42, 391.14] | 11.4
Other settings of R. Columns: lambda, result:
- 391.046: 9.543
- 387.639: 13.86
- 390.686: 11.56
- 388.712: 13.66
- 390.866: 11.84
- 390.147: 14.62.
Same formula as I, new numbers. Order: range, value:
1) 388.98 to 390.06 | 22.18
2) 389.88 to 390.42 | 14.62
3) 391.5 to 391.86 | 13.17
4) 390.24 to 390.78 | 14.22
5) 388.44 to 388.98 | 16.56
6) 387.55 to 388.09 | 14.48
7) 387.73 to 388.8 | 14.5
